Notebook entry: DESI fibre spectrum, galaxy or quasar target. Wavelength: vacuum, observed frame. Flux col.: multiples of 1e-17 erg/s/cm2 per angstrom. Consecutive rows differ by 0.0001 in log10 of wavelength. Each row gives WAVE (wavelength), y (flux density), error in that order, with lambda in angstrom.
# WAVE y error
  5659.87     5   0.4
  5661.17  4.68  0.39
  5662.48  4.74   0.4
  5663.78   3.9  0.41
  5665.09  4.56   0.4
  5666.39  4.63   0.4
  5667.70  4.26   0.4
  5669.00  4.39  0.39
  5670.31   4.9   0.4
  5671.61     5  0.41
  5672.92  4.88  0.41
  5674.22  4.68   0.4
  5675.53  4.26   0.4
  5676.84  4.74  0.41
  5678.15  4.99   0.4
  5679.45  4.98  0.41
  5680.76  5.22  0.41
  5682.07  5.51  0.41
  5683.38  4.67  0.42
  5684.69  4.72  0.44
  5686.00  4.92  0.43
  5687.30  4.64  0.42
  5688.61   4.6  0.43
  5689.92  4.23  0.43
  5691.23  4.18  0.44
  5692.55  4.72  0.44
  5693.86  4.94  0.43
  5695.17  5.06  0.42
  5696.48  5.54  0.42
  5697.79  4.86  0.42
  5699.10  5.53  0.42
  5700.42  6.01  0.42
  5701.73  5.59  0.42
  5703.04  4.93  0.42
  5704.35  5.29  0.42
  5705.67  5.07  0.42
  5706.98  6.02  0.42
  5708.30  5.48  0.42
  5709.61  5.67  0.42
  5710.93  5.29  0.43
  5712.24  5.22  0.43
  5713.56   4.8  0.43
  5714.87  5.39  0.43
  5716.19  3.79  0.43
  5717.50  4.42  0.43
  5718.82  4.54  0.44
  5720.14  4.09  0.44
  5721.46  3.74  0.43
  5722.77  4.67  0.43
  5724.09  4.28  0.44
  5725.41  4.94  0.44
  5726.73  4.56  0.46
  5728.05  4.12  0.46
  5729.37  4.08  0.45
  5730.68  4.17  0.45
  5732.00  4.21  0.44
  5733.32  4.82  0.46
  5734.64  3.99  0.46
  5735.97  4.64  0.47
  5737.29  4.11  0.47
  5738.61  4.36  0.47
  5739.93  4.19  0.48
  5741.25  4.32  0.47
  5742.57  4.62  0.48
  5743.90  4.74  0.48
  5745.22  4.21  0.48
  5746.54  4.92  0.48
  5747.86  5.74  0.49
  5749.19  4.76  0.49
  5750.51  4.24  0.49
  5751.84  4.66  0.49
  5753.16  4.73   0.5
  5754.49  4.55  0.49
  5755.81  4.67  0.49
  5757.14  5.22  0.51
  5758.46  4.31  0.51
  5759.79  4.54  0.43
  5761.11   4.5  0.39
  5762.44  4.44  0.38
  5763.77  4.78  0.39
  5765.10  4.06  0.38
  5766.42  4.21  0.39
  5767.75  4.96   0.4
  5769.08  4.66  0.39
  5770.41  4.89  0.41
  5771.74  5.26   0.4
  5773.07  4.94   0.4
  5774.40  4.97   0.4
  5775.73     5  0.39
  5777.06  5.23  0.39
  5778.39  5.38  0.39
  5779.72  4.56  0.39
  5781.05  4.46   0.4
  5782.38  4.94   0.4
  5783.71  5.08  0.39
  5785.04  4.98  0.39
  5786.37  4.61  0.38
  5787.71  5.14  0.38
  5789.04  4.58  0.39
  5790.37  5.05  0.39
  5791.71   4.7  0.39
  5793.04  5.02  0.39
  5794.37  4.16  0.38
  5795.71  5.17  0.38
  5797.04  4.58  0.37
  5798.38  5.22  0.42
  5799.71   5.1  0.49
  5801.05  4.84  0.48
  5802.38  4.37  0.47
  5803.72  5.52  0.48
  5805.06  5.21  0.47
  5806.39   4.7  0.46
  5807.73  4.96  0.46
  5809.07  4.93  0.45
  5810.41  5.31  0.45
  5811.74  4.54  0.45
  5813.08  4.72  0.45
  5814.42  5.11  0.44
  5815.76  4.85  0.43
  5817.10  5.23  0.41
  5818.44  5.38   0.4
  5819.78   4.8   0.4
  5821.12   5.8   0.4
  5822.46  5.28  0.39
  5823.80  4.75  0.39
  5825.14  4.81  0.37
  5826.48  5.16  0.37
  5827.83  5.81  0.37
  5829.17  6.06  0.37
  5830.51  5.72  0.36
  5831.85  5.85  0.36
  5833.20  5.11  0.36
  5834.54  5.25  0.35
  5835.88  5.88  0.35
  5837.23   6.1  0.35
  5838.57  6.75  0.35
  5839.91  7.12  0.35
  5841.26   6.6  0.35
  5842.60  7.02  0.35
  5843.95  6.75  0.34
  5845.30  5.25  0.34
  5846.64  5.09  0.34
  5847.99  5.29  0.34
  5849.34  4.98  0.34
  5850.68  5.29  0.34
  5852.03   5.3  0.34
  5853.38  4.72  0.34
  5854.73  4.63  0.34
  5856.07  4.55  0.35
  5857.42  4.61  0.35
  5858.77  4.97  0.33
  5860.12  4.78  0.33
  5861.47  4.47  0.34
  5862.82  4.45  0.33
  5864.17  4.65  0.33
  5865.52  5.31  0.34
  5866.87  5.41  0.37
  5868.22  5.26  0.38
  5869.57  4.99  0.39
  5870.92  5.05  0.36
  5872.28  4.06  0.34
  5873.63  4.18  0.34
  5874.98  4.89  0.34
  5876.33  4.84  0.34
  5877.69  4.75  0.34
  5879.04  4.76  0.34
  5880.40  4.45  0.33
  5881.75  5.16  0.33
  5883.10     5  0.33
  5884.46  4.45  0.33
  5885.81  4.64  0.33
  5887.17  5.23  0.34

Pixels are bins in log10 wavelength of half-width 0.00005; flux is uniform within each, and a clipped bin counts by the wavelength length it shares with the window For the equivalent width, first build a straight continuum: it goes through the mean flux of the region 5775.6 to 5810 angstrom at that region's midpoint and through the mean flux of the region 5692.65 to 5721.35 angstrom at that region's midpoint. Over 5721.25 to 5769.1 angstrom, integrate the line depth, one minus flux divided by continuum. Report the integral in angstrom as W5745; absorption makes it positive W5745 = 4.7 angstrom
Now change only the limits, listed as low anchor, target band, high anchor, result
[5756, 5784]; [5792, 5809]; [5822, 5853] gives 1.0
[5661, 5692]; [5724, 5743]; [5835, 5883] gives 1.9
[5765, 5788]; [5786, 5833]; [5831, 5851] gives 2.9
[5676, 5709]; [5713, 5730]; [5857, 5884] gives 2.0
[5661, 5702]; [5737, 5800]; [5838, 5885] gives 2.9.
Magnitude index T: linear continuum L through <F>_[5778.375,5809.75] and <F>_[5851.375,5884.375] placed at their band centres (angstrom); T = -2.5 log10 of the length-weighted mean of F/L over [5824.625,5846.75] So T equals -0.22 mag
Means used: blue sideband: 4.88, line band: 5.93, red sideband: 4.79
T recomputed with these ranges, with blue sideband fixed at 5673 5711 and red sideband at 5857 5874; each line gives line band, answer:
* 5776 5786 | -0.01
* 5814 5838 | -0.12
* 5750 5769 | 0.09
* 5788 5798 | 0.03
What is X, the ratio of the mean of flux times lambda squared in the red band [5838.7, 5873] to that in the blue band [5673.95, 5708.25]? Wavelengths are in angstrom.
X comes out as 1.1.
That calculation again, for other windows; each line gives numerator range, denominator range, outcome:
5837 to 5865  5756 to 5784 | 1.16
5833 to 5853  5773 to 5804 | 1.22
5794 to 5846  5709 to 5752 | 1.22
